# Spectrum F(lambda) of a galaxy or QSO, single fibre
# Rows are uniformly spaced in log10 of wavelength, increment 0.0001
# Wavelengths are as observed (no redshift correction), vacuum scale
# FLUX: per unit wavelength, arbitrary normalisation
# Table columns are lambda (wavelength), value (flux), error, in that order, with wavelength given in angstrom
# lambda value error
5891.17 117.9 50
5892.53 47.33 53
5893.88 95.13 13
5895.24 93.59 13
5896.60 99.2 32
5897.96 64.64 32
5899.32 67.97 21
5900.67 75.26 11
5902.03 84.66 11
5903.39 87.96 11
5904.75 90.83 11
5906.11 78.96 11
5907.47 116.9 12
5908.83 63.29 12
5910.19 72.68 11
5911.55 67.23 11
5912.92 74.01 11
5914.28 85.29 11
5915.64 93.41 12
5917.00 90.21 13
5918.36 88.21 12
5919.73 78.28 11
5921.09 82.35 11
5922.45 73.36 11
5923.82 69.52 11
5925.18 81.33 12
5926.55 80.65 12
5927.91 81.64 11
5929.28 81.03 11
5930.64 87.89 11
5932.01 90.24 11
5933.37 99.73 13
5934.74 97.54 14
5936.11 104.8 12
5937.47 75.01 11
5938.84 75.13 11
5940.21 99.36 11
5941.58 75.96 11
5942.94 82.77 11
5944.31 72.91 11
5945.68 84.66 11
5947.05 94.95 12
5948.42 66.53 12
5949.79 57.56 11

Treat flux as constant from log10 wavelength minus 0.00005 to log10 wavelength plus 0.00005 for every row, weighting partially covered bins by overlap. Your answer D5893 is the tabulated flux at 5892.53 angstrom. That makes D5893 47.33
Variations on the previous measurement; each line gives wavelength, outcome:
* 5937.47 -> 75.01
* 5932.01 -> 90.24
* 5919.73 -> 78.28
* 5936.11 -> 104.8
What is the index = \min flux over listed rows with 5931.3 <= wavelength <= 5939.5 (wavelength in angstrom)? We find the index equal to 75.01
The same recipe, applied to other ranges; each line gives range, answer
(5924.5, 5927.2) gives 80.65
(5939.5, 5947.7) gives 72.91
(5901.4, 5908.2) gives 78.96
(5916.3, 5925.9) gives 69.52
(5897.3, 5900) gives 64.64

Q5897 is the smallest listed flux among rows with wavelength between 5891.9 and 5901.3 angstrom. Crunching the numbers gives 47.33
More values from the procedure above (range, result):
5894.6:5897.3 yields 93.59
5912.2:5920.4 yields 74.01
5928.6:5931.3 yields 81.03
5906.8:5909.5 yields 63.29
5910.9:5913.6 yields 67.23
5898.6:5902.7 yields 67.97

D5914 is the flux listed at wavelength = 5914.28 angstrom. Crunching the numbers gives 85.29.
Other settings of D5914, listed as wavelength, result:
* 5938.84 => 75.13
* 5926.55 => 80.65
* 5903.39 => 87.96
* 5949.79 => 57.56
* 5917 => 90.21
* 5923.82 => 69.52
